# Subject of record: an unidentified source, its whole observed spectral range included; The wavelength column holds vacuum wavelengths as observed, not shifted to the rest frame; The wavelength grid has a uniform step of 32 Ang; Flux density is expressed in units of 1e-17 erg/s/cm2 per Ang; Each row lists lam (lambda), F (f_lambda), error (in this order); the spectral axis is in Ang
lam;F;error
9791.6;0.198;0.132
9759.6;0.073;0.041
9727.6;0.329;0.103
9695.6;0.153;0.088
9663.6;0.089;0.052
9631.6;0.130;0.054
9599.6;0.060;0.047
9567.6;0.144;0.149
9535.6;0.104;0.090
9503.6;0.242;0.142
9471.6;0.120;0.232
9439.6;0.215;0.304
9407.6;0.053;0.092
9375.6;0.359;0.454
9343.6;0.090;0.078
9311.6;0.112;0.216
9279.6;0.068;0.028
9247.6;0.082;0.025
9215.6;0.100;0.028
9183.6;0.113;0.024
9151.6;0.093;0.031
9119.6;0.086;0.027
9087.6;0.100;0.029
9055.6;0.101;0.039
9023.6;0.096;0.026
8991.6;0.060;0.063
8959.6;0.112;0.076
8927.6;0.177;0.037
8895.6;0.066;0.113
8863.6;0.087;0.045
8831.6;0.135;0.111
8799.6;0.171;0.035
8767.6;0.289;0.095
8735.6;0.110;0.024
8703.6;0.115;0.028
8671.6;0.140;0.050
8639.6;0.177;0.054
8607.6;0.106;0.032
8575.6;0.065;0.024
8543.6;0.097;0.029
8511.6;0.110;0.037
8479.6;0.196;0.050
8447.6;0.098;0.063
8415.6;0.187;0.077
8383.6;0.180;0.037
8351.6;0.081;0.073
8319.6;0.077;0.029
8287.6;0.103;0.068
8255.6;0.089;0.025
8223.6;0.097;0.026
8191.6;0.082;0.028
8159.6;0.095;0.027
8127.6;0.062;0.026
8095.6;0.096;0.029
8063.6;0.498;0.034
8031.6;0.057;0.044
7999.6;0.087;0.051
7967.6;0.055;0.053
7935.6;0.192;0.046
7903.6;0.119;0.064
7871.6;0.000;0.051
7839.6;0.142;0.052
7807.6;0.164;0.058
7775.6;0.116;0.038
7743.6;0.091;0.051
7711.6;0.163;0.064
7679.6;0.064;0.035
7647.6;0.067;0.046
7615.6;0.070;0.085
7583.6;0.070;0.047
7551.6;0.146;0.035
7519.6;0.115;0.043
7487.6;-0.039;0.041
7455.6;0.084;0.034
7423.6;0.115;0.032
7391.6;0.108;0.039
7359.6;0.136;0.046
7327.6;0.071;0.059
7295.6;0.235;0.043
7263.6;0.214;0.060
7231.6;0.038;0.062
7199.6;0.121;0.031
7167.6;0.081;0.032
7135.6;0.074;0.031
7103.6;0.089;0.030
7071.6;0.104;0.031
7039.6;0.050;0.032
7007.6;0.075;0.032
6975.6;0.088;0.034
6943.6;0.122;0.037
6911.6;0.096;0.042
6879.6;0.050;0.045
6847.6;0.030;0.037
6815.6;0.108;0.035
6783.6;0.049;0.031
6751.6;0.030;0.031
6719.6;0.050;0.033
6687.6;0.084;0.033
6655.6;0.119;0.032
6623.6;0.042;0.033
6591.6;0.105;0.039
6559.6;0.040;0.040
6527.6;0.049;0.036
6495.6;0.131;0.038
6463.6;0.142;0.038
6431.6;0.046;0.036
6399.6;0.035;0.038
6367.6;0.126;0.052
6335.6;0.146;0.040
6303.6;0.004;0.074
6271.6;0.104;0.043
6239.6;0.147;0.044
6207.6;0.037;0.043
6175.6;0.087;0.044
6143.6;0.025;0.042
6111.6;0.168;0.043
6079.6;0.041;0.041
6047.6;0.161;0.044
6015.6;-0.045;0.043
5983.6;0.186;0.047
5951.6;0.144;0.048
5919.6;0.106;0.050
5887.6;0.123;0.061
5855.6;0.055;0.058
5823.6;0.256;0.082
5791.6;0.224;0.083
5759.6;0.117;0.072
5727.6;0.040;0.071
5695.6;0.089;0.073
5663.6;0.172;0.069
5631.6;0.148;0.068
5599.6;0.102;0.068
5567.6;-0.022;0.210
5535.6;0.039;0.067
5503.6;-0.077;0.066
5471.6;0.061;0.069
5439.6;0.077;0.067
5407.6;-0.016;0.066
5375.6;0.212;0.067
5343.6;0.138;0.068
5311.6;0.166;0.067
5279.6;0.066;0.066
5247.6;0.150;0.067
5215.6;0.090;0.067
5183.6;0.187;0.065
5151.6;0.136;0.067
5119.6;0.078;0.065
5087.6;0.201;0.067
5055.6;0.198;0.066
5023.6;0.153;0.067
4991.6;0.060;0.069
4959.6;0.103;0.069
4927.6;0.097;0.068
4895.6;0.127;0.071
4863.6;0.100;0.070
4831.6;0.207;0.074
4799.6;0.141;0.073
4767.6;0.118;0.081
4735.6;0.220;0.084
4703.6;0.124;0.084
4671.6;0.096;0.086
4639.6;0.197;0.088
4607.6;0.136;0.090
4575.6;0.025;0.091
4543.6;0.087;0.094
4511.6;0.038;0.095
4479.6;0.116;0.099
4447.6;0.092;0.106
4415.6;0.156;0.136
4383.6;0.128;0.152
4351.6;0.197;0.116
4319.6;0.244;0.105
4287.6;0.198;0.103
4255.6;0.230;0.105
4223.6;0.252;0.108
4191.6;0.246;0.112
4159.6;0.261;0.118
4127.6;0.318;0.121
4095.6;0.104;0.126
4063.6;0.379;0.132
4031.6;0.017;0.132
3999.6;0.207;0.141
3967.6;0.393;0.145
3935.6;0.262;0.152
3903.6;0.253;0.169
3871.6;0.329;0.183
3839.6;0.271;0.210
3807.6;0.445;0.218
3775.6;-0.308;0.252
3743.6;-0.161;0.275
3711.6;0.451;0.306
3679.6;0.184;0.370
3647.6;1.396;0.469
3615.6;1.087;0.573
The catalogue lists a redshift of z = 0.953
